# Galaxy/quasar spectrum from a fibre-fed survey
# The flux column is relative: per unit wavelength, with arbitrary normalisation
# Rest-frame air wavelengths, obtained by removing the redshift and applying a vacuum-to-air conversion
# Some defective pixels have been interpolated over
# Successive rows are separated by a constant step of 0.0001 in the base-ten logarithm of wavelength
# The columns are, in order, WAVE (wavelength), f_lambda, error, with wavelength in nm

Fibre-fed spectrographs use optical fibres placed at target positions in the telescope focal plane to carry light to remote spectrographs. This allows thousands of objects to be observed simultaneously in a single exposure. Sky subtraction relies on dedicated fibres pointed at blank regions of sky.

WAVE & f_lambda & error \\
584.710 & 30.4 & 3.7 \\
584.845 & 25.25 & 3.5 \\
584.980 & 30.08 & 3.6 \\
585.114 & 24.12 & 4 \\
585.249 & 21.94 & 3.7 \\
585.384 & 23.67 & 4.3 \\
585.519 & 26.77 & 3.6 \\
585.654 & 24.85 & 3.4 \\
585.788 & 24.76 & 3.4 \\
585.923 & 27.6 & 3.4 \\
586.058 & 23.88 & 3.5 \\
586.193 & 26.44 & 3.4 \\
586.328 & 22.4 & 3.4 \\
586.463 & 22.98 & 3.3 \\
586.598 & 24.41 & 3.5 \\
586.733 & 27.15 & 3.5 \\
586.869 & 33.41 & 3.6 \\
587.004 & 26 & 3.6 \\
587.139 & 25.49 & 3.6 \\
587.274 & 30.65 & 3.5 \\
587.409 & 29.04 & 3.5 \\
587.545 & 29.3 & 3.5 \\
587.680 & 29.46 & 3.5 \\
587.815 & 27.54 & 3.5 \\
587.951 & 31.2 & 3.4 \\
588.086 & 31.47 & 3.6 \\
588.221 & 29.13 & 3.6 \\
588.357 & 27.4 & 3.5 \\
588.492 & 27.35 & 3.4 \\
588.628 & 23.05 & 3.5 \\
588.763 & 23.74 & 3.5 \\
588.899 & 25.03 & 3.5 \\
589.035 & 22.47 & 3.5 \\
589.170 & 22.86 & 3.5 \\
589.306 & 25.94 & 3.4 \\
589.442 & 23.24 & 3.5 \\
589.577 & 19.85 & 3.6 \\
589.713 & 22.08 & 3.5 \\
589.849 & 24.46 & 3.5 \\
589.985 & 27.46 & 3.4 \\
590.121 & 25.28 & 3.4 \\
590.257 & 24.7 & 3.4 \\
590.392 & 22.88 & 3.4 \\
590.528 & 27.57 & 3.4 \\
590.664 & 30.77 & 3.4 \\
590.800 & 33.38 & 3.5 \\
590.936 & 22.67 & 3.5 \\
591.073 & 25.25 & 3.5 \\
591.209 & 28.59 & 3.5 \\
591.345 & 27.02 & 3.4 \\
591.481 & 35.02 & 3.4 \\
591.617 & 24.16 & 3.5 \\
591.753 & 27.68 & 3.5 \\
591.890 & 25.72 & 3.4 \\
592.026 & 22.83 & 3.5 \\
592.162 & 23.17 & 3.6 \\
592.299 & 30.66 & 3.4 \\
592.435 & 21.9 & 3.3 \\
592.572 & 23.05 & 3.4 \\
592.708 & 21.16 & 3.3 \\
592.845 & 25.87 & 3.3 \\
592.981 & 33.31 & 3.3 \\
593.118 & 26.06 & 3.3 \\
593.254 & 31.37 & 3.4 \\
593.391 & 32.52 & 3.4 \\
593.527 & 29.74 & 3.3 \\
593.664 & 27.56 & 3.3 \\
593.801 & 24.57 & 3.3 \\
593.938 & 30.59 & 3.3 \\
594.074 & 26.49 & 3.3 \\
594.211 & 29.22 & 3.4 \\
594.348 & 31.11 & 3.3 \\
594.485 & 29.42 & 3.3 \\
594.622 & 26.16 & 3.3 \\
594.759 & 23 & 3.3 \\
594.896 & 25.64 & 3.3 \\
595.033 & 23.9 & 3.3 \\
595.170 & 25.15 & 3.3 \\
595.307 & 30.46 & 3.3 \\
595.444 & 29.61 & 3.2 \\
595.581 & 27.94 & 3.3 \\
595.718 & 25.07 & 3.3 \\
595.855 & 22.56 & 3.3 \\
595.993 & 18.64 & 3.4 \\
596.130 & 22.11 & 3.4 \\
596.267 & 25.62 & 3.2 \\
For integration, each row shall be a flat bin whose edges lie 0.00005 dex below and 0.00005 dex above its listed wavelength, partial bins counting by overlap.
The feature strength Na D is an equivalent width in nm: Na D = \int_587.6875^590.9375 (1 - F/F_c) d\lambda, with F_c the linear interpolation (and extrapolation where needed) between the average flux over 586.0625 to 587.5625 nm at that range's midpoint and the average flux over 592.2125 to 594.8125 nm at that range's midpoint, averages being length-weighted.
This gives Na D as 0.13 nm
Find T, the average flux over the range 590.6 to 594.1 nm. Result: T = 27.4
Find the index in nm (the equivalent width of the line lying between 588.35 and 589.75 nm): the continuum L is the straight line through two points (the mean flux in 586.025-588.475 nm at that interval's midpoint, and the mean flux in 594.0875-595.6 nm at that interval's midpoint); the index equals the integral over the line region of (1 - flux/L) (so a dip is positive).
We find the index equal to 0.19 nm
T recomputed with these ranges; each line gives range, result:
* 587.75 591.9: 26.3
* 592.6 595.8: 27.6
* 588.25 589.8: 24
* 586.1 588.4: 27.8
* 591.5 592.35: 26.1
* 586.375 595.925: 26.7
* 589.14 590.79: 25.1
